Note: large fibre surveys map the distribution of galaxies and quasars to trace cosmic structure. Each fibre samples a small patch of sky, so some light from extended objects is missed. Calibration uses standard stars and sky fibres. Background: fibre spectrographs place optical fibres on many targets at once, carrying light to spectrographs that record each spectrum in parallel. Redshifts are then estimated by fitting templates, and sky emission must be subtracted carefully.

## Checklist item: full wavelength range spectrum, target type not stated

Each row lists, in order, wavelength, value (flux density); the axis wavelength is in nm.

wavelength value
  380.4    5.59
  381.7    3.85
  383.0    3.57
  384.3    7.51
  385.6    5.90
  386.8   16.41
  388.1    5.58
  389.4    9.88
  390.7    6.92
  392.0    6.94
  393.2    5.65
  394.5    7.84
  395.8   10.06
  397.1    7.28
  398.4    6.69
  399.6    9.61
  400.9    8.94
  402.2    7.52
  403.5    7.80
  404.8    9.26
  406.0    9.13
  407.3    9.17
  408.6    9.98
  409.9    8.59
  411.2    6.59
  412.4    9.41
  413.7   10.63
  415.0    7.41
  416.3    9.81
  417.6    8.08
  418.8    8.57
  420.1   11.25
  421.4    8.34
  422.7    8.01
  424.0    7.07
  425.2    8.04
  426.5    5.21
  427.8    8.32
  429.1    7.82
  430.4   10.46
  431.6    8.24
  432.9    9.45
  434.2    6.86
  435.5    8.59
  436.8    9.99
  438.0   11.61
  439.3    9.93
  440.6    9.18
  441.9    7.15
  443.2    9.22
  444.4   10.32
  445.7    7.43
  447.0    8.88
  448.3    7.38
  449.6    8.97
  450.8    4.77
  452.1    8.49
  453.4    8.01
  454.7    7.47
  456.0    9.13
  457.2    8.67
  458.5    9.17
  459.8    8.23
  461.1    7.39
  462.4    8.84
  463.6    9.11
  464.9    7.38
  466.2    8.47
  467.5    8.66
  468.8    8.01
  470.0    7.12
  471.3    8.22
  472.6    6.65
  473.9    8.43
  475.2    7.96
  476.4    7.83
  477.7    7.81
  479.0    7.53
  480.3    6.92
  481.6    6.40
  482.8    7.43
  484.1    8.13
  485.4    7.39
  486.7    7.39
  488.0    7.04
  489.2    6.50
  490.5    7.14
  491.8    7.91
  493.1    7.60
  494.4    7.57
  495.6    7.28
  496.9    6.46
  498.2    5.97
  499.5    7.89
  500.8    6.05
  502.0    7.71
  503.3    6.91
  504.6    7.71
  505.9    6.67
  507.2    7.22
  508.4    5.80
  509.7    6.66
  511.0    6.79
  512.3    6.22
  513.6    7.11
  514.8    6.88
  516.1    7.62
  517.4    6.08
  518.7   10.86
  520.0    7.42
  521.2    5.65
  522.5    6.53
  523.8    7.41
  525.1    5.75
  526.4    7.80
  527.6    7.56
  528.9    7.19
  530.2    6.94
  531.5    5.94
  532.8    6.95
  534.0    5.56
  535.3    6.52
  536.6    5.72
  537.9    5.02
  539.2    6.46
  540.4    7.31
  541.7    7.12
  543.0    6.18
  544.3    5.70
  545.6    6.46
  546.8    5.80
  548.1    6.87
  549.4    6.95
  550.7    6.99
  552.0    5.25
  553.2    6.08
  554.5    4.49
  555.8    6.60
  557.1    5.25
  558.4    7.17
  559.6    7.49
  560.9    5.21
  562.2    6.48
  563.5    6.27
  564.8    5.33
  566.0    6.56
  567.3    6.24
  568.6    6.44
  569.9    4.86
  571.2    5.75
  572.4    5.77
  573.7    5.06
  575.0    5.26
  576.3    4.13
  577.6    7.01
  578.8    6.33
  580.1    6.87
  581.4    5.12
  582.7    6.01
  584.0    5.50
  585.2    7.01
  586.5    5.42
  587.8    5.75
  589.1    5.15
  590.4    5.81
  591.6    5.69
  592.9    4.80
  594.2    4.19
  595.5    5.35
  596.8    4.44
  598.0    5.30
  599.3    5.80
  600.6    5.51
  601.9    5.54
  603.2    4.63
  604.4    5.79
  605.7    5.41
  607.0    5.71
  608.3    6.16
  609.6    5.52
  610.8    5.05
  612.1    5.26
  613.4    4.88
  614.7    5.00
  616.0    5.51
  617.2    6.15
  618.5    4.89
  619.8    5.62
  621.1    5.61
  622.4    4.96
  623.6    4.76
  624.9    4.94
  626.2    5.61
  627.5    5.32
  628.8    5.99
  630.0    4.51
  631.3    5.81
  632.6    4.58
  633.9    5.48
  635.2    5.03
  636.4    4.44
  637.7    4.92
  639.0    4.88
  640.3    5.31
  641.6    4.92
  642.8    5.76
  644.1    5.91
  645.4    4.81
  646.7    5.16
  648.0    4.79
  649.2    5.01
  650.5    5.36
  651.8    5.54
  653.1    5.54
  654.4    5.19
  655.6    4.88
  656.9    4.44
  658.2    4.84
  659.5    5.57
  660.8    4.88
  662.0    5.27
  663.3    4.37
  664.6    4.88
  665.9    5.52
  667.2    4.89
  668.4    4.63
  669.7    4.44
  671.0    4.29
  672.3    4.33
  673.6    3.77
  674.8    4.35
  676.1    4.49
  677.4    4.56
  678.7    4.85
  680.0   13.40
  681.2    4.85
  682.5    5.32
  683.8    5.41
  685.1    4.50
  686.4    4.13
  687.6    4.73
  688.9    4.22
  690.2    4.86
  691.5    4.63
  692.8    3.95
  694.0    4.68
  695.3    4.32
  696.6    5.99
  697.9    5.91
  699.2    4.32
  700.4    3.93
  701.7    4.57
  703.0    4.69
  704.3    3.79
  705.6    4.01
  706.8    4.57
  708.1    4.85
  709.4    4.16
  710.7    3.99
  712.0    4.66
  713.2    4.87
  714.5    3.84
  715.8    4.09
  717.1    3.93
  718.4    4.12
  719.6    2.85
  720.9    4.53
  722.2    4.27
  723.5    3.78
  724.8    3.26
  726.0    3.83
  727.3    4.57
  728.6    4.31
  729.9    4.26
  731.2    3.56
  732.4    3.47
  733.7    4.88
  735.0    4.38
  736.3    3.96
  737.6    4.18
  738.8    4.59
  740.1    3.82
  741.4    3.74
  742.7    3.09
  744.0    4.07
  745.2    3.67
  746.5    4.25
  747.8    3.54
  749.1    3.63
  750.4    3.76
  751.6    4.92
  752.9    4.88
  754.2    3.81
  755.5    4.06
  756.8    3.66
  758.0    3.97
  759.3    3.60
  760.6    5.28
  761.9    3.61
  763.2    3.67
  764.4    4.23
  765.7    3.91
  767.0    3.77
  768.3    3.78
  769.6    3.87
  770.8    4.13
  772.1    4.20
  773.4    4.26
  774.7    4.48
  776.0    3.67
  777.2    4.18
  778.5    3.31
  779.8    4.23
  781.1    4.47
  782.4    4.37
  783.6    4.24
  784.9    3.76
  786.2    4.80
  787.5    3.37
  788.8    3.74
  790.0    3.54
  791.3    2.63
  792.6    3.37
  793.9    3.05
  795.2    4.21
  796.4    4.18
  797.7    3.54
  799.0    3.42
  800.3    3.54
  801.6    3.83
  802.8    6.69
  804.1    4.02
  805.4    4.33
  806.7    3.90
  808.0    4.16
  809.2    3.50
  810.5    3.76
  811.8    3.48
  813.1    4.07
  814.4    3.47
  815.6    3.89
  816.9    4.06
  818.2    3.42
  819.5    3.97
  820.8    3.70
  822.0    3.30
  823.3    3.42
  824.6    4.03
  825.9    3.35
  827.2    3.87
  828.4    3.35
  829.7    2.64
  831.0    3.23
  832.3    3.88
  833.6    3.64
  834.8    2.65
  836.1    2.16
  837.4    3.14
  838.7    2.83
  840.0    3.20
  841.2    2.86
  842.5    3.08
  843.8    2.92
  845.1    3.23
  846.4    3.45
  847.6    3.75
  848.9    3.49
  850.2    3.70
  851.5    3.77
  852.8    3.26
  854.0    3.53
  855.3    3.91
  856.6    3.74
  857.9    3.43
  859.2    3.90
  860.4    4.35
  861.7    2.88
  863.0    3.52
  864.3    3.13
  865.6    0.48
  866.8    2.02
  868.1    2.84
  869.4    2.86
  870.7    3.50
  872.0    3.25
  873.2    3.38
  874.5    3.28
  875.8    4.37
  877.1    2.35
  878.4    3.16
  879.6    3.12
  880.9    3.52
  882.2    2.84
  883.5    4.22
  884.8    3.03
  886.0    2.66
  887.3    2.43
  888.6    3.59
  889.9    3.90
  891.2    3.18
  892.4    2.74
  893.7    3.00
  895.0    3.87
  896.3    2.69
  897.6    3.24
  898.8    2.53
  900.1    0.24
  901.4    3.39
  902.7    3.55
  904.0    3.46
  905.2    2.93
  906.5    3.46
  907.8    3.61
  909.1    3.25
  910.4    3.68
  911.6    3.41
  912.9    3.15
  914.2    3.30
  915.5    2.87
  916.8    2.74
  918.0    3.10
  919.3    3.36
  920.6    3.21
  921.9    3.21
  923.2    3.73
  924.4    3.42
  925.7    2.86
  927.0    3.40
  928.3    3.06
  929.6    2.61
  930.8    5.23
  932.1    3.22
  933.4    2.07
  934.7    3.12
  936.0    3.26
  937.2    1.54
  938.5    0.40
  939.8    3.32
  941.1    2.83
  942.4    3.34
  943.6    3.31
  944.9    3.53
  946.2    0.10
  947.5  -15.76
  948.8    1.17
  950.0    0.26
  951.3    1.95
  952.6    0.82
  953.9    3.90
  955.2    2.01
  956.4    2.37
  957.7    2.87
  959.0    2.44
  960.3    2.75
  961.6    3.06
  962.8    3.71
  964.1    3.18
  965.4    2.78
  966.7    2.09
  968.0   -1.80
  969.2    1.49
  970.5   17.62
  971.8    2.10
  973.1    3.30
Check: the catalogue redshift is 0.04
